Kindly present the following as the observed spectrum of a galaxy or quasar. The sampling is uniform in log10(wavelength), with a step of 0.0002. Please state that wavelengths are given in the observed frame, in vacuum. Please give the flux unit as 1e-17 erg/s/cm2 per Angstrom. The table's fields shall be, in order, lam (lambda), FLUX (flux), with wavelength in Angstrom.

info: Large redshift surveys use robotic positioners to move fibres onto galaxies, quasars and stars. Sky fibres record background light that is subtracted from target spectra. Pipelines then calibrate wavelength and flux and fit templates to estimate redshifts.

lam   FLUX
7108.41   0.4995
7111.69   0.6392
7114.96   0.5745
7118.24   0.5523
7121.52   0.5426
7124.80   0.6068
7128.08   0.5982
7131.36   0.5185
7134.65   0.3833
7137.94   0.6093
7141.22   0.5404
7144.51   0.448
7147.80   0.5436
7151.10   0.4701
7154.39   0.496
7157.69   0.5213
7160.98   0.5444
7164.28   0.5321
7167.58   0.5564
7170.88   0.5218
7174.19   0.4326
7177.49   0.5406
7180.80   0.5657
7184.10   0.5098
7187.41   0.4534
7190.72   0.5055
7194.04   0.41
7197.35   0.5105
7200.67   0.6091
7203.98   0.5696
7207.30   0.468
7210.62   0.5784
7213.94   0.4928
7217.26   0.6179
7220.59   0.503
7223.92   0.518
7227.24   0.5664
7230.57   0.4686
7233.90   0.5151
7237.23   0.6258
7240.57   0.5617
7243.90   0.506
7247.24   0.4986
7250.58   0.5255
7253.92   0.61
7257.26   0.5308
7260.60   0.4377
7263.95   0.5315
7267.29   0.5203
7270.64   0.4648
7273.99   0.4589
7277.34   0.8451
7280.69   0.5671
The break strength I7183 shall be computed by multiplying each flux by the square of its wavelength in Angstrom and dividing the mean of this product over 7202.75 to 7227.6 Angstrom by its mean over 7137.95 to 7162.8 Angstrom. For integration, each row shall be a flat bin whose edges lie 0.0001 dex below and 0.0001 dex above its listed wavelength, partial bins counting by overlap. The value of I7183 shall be 1.06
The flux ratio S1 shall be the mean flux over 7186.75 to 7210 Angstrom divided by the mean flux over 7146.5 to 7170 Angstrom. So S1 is 0.97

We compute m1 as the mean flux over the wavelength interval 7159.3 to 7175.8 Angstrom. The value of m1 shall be 0.518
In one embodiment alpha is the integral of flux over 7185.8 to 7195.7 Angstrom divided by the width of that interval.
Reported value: 0.456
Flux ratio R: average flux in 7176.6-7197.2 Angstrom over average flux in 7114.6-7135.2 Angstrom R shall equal 0.91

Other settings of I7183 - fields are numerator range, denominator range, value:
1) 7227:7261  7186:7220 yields 1.03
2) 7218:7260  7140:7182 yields 1.06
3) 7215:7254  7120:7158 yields 1.06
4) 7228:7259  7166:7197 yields 1.10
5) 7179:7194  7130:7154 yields 1.01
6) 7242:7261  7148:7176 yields 1.05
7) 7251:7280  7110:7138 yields 1.03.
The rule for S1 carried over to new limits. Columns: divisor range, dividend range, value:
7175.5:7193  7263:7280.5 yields 1.11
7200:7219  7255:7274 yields 0.90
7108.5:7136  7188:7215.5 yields 0.94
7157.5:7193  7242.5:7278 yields 1.03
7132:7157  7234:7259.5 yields 1.09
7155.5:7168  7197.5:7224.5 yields 1.02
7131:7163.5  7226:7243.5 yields 1.07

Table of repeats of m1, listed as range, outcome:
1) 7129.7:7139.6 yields 0.504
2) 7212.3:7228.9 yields 0.54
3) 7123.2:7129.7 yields 0.603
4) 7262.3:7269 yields 0.526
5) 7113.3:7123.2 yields 0.557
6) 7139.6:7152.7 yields 0.5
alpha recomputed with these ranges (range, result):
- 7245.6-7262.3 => 0.52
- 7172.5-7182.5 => 0.513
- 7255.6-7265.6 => 0.5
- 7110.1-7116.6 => 0.607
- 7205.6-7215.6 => 0.513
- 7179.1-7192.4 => 0.508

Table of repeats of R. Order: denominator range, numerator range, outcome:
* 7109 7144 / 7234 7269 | 0.97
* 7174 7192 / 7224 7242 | 1.07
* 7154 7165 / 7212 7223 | 1.02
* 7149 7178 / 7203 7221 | 1.05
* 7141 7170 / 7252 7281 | 1.07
